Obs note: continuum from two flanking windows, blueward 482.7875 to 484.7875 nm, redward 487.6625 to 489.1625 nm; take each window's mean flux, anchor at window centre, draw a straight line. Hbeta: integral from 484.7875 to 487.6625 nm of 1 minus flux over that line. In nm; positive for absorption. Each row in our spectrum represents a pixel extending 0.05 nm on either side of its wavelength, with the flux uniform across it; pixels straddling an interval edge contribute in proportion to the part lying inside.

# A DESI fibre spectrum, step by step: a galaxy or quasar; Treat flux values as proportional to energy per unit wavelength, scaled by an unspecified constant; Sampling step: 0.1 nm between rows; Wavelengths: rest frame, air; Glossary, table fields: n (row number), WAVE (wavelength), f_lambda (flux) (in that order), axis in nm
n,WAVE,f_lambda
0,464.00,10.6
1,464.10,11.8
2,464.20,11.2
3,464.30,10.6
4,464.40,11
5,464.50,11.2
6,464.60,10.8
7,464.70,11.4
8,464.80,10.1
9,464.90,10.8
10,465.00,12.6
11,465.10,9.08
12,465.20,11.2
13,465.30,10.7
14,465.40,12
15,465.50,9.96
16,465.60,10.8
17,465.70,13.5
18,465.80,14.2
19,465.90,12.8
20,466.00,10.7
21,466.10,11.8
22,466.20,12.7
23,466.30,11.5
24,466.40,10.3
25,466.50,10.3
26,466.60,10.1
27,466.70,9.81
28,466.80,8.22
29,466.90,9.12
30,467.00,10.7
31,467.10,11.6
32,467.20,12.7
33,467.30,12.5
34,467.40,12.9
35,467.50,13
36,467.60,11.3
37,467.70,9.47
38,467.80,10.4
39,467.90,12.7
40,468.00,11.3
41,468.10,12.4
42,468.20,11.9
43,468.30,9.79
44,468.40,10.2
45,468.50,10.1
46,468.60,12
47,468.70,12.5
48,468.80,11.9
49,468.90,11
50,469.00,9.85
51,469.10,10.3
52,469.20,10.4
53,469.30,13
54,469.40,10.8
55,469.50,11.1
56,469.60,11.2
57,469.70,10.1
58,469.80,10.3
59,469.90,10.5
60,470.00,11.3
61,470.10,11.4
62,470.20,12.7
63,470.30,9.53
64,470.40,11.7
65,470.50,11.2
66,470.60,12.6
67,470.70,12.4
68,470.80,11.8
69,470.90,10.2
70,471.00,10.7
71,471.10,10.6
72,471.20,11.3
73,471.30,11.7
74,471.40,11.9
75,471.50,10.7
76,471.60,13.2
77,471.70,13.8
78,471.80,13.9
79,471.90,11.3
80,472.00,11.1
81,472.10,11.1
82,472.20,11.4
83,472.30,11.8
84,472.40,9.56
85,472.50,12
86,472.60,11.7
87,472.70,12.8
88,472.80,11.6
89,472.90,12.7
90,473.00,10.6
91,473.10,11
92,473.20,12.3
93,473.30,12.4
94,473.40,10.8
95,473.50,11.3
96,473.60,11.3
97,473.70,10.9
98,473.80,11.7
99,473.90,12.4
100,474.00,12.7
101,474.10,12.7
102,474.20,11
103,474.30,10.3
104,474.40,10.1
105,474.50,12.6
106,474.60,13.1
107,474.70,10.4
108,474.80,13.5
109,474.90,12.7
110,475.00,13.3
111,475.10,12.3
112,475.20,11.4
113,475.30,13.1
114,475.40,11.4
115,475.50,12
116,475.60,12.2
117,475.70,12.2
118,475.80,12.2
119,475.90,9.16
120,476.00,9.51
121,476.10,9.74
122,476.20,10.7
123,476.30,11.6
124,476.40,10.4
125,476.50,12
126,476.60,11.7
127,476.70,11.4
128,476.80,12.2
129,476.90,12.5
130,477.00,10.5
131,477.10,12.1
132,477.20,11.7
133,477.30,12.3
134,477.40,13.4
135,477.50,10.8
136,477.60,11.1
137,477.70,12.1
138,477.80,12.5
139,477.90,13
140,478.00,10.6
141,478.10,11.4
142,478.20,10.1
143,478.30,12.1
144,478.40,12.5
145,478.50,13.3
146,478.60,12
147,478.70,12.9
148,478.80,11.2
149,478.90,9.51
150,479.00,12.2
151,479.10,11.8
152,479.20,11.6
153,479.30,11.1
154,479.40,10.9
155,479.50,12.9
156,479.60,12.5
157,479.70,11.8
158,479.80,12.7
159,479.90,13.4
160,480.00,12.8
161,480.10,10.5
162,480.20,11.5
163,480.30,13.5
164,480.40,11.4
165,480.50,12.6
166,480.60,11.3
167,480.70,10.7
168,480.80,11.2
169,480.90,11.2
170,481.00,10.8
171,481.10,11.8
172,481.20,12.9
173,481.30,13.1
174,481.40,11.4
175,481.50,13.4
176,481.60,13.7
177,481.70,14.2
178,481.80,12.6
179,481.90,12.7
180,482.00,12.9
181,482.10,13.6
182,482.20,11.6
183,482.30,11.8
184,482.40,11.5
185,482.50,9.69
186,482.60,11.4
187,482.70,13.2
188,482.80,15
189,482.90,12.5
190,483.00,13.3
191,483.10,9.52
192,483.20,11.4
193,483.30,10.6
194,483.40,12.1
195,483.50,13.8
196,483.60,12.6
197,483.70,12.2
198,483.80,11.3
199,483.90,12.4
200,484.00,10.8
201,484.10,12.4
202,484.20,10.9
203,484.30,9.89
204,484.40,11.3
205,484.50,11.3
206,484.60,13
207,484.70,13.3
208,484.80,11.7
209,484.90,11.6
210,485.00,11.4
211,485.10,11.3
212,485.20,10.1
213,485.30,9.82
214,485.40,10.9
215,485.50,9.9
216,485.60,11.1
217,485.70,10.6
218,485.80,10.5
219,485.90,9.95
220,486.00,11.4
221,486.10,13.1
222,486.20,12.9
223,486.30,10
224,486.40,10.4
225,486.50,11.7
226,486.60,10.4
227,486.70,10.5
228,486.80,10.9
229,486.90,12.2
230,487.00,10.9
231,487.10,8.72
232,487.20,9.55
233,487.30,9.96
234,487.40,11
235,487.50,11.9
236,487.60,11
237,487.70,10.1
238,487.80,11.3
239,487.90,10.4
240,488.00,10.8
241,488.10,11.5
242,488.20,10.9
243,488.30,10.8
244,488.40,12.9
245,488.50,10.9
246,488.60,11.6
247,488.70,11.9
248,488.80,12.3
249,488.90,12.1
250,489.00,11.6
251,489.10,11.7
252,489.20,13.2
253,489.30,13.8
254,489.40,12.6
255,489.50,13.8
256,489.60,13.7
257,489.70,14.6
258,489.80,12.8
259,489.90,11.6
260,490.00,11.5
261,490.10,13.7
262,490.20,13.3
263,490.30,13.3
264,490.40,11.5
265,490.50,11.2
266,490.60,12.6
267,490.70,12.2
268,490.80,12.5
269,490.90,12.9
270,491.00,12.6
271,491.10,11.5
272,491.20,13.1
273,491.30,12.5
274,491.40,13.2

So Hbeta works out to 0.19 nm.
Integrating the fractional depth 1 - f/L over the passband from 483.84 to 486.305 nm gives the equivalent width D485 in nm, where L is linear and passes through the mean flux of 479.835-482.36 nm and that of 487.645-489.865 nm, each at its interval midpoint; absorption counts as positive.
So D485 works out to 0.176 nm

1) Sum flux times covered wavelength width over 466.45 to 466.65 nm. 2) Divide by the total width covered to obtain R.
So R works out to 10.2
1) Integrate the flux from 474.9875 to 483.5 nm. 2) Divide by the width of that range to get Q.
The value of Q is 11.9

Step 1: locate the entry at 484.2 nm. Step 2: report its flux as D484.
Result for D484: 10.9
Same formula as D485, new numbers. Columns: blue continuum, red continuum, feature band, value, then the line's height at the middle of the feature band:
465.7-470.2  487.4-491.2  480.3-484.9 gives -0.08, 11.8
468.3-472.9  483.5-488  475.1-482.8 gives -0.43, 11.2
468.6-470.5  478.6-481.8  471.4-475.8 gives -0.16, 11.5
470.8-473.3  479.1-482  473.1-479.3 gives 0.10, 11.9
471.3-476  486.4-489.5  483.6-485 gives -0.03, 11.4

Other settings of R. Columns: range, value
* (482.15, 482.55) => 11.1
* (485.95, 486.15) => 12.2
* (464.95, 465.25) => 11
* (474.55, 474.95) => 12.4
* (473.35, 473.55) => 11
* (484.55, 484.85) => 12.7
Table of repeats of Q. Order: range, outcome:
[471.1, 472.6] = 11.7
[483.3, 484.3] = 11.9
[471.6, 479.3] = 11.7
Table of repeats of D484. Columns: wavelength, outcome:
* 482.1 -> 13.6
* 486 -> 11.4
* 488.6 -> 11.6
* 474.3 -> 10.3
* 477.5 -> 10.8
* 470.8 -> 11.8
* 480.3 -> 13.5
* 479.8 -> 12.7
